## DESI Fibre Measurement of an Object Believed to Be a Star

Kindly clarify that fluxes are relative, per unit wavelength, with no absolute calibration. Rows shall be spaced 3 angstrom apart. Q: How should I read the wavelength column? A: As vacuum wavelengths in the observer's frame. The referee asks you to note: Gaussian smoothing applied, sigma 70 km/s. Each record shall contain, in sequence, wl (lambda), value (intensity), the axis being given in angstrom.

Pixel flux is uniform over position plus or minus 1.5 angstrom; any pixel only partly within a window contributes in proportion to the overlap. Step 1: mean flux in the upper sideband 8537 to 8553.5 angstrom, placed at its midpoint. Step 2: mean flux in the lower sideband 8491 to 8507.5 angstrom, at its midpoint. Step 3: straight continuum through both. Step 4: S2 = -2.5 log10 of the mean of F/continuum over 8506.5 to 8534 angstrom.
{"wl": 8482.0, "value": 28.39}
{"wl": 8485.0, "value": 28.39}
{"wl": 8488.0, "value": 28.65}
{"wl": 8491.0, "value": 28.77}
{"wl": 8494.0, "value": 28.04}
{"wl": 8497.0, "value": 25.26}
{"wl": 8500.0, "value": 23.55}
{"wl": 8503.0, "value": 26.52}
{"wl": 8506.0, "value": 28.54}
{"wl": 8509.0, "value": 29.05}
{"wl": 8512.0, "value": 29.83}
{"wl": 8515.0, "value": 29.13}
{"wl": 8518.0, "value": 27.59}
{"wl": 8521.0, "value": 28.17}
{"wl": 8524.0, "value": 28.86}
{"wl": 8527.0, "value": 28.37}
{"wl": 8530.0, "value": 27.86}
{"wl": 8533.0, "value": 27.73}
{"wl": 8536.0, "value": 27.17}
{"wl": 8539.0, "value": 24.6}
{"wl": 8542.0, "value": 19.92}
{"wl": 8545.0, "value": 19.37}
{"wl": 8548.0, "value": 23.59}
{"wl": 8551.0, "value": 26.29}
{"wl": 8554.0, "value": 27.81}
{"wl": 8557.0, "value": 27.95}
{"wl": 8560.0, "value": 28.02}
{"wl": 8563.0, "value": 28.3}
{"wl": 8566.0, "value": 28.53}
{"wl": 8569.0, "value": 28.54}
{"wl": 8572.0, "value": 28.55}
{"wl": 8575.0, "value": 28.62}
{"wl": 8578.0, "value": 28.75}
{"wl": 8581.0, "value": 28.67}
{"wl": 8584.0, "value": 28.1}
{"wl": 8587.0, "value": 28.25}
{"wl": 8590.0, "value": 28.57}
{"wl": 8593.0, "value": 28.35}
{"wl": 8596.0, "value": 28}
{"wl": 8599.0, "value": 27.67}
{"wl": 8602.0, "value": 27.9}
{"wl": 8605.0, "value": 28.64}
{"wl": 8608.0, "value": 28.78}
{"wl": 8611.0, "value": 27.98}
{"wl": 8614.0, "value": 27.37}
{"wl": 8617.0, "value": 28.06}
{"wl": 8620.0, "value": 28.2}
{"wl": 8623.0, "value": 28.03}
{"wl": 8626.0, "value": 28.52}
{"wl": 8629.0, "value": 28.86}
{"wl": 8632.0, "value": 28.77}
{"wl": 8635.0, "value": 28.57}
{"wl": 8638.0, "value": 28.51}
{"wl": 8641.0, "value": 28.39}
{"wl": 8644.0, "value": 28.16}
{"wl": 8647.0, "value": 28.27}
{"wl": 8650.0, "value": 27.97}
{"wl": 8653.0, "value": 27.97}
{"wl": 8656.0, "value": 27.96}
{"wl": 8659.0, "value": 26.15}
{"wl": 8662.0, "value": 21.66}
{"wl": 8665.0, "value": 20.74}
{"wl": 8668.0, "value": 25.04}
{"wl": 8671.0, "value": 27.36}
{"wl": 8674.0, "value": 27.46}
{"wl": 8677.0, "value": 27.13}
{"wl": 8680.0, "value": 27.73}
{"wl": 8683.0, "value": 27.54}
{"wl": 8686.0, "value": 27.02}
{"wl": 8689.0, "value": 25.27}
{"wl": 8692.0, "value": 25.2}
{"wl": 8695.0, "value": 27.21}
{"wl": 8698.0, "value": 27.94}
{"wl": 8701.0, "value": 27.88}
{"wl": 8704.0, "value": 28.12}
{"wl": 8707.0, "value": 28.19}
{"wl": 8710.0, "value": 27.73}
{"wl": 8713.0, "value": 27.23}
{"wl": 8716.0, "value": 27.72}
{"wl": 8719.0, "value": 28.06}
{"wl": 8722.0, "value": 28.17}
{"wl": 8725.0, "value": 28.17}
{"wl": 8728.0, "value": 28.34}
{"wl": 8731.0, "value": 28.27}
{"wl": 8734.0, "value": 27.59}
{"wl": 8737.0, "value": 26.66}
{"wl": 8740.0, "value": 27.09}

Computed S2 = -0.14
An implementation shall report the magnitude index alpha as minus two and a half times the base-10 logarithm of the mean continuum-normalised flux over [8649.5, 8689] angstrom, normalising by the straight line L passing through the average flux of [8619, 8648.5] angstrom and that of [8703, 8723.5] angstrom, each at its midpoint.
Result 0.08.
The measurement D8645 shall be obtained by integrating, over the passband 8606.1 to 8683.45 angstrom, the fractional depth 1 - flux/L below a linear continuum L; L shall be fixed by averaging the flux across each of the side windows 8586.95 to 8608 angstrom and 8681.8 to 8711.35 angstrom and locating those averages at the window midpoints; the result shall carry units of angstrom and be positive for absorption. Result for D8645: 1.1 angstrom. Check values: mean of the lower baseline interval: 28.2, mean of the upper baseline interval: 27.2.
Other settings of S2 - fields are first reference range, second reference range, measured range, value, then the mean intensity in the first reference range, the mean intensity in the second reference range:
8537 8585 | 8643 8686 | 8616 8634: -0.07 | 26.6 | 26.5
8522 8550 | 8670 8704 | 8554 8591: -0.10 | 25.3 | 27.1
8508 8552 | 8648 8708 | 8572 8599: -0.07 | 26.5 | 26.6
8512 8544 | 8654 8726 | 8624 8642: -0.07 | 27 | 26.8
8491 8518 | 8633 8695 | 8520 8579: 0.02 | 27.6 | 26.7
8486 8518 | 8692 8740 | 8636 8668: 0.05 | 27.7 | 27.7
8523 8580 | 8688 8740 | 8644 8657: -0.03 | 26.8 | 27.5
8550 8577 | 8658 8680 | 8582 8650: -0.06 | 28.1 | 25.2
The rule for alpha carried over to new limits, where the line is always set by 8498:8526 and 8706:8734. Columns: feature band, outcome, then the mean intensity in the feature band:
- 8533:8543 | 0.13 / 24.7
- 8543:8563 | 0.09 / 25.6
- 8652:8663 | 0.08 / 26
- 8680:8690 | 0.04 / 26.8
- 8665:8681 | 0.06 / 26.3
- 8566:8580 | -0.03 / 28.6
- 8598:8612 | -0.01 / 28.2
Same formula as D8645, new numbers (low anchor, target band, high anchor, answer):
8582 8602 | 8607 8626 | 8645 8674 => -0.5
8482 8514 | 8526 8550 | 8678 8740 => 2.5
